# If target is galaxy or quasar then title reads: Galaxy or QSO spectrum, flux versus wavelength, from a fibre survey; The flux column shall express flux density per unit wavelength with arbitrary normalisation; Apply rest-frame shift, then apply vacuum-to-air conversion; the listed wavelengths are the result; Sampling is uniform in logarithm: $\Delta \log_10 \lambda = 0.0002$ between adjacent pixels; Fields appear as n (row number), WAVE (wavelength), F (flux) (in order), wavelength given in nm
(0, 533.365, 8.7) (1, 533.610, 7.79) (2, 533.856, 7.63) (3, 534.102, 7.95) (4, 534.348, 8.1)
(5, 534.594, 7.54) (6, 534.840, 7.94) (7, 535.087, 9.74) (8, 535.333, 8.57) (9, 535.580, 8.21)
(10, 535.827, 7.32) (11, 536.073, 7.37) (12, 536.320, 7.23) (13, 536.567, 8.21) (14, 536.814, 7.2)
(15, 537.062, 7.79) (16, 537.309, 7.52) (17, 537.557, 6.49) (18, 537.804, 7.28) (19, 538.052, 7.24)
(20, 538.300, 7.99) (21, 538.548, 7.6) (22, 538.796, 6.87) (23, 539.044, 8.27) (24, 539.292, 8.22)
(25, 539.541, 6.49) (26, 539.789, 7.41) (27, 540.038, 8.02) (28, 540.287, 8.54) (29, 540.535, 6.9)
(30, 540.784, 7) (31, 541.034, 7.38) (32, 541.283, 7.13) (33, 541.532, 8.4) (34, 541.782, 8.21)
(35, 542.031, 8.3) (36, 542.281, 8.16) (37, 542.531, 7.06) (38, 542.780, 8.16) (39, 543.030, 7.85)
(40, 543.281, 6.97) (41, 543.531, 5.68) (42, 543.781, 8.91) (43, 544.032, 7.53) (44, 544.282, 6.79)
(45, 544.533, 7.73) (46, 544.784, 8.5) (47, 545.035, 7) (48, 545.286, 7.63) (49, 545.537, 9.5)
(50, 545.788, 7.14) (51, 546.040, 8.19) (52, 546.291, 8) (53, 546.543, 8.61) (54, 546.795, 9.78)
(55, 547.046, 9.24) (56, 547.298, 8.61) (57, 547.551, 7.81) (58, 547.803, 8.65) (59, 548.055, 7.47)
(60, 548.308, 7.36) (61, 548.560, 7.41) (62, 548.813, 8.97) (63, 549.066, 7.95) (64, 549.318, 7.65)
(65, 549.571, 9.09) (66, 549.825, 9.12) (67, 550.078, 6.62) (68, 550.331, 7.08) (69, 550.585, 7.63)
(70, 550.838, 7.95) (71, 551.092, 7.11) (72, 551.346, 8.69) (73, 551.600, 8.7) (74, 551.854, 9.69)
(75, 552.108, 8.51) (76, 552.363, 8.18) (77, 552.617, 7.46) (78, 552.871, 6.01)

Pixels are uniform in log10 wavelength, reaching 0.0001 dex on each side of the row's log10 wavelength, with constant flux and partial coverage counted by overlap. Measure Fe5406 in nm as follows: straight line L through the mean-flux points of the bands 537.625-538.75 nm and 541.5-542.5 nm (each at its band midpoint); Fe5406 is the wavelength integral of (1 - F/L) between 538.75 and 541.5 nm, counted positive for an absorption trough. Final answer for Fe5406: 0.093 nm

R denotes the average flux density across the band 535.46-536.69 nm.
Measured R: 7.67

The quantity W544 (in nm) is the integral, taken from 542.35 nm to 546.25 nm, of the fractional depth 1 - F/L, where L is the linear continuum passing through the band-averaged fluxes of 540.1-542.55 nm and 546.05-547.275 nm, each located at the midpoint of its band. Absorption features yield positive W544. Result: 0.32 nm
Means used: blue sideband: 7.74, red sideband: 8.82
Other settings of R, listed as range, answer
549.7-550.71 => 7.61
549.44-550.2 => 8.28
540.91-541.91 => 7.79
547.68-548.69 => 7.72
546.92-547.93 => 8.58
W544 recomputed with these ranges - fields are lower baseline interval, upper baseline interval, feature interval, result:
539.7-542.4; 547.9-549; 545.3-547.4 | -0.206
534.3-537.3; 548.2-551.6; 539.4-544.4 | 0.235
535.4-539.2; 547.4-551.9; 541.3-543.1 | -0.058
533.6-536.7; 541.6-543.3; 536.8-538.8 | 0.145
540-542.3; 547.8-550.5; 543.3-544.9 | 0.071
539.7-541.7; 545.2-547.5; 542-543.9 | 0.088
